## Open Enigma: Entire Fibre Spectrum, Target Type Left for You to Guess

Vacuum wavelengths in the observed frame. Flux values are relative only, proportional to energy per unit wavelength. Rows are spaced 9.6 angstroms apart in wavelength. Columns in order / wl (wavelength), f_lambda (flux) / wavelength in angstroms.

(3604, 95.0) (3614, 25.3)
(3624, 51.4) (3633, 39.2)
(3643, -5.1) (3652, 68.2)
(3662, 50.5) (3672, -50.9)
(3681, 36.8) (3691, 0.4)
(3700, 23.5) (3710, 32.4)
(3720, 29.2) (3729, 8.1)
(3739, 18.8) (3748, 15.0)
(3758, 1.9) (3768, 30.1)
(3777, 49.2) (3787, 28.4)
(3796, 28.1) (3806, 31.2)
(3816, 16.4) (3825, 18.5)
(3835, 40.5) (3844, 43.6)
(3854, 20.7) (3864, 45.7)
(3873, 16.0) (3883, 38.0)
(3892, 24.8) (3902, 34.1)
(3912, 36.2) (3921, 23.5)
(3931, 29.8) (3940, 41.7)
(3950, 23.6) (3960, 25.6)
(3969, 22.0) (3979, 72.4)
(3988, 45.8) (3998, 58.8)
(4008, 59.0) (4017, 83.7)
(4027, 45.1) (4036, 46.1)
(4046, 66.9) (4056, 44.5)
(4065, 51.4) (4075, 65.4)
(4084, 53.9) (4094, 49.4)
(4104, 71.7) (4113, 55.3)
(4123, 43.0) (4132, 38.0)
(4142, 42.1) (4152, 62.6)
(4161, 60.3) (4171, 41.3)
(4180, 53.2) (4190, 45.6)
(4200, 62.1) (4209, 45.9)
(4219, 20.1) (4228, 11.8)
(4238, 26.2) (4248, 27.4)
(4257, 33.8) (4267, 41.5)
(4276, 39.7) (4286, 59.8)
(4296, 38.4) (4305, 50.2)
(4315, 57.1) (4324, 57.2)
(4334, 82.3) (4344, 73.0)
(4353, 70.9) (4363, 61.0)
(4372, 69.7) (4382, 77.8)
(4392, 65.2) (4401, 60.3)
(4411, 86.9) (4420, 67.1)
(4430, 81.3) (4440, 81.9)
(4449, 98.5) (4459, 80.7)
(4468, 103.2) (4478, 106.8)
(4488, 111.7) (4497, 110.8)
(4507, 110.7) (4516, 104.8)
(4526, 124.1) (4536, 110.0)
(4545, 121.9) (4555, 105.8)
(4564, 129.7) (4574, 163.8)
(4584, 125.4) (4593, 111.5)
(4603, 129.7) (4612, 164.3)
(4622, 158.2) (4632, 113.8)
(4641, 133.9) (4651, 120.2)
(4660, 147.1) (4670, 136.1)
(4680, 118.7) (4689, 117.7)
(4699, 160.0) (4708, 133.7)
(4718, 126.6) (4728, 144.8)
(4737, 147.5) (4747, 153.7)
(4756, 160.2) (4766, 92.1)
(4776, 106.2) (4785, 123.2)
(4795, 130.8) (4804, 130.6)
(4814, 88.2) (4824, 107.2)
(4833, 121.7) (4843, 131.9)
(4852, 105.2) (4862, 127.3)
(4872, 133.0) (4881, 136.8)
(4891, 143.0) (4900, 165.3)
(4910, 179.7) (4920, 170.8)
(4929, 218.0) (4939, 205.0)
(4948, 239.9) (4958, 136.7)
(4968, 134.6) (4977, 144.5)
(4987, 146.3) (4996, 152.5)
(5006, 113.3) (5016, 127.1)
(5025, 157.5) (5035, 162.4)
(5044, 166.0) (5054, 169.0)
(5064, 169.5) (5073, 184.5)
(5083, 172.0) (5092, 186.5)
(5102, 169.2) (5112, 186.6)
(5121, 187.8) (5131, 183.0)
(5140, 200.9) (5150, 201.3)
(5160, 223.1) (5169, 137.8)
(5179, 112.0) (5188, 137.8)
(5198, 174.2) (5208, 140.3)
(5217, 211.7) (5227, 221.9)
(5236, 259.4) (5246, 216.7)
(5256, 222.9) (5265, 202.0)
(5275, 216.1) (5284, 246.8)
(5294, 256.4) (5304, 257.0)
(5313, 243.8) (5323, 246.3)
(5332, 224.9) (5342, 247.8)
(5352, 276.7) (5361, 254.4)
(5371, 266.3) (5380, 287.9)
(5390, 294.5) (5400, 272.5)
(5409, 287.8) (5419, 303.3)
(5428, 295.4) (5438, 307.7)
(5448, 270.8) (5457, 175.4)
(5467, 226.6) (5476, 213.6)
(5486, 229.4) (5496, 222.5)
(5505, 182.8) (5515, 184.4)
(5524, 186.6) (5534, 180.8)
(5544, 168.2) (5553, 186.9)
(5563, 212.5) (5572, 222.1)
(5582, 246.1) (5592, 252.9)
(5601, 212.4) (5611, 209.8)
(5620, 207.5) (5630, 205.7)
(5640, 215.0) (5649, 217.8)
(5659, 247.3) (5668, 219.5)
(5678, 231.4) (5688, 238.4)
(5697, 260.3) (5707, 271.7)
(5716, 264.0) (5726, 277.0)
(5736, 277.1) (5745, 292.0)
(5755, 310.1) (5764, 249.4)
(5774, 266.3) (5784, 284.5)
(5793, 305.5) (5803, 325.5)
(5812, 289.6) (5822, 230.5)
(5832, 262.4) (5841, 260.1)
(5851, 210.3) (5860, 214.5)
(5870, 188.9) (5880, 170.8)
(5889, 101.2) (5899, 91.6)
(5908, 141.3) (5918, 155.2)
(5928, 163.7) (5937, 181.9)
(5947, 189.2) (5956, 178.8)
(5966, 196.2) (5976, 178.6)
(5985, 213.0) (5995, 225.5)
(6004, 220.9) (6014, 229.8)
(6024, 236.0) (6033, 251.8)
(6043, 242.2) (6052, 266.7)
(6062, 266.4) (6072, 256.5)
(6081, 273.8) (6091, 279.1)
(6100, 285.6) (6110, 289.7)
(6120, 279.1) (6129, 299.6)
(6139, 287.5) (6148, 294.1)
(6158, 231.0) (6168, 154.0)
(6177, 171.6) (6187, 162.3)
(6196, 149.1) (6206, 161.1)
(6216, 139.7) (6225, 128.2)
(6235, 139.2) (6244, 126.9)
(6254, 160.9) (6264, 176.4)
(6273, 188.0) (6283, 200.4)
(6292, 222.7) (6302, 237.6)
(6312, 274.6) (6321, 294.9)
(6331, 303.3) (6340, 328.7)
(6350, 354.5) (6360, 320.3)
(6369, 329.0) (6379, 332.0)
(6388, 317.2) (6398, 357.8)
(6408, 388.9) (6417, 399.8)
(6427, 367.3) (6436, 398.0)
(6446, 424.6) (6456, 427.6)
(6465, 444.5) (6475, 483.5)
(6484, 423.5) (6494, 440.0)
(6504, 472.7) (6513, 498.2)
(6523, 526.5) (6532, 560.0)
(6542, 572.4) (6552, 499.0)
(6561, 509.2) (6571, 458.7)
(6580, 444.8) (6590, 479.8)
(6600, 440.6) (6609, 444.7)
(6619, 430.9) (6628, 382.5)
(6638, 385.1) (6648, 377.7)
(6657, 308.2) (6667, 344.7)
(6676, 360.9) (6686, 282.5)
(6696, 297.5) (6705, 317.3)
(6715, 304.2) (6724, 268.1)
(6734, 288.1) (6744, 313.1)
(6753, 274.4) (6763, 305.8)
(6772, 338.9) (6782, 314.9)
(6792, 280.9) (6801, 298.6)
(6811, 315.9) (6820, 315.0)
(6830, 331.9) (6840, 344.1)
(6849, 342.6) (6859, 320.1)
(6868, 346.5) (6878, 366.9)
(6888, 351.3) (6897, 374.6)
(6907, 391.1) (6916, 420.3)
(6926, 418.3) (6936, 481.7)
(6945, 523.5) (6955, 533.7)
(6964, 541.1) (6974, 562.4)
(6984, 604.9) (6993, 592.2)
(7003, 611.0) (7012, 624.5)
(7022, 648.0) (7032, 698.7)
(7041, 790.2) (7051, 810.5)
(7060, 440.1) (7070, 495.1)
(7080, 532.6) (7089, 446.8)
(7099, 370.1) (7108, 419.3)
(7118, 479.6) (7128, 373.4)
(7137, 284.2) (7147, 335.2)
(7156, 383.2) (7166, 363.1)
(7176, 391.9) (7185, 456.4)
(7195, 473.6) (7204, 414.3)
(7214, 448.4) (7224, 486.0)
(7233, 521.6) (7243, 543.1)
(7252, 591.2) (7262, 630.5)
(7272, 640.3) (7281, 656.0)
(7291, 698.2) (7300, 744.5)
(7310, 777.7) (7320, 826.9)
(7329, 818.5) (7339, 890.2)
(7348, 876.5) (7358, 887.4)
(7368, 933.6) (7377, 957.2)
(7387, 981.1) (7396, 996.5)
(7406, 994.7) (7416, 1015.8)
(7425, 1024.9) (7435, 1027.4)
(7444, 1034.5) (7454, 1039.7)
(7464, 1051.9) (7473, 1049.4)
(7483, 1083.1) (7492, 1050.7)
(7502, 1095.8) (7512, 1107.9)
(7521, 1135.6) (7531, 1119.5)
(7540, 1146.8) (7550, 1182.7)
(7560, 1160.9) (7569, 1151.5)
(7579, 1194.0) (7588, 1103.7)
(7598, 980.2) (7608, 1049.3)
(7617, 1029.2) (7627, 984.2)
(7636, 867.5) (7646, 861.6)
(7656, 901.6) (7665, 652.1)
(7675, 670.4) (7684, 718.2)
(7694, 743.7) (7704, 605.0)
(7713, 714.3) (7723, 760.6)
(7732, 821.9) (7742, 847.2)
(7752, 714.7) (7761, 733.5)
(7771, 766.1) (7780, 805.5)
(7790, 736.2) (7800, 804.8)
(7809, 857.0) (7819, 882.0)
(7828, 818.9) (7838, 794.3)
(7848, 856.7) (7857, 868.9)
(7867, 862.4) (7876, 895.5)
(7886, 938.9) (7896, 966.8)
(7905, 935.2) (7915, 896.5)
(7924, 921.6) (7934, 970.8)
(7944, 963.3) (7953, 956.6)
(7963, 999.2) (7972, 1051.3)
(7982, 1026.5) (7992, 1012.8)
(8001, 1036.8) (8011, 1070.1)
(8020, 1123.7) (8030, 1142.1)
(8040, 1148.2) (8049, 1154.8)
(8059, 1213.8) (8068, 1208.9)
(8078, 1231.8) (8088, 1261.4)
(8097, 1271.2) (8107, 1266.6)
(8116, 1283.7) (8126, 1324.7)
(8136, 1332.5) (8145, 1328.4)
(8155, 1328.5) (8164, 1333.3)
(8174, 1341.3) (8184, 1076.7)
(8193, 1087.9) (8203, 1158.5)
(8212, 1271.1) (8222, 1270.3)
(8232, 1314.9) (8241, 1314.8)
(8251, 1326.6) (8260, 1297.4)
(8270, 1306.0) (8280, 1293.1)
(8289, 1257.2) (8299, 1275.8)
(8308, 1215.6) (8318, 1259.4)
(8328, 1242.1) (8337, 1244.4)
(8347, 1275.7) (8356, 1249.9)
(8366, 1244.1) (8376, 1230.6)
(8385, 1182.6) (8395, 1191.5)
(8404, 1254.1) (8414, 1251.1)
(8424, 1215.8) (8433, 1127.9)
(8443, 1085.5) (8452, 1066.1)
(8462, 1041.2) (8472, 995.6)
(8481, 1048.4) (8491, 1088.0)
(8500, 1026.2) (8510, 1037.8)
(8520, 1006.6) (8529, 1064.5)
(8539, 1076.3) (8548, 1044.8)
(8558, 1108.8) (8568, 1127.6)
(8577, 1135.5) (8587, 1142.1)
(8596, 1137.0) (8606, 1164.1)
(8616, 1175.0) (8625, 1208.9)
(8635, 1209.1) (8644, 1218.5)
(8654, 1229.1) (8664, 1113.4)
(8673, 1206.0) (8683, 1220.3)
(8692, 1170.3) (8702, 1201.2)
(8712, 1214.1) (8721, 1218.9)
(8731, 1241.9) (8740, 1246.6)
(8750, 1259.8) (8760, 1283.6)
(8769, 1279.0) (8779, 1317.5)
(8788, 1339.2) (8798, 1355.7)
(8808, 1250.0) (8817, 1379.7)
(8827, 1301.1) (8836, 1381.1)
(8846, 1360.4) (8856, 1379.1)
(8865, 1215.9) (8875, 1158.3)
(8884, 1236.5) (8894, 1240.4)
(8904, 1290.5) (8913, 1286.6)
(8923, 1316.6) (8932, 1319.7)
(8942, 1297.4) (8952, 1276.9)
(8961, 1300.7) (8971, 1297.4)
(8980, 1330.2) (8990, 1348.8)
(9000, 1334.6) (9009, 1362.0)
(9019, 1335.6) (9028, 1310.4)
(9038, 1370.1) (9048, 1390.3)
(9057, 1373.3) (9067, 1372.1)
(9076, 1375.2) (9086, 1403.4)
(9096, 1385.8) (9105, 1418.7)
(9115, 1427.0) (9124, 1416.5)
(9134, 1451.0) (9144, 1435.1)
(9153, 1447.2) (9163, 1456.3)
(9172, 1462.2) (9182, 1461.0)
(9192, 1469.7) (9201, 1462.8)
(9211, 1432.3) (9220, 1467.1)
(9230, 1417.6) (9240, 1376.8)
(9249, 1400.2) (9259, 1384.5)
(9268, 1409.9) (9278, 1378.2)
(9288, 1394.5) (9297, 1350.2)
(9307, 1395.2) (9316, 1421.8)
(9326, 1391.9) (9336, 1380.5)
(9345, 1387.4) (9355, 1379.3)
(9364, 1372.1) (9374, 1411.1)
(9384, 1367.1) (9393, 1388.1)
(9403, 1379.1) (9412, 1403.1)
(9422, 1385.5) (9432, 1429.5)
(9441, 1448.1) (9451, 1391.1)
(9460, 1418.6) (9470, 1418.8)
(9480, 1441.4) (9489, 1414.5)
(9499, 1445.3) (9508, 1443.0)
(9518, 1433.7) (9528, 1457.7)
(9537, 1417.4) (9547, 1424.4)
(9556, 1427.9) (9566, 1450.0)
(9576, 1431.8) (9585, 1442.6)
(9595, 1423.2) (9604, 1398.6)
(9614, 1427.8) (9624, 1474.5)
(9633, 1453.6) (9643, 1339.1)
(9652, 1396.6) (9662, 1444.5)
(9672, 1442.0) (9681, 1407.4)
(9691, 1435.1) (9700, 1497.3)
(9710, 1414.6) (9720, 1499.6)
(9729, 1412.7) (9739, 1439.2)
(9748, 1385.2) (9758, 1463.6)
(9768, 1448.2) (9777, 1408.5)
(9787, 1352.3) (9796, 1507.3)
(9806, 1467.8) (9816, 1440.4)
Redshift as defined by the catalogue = 0.000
